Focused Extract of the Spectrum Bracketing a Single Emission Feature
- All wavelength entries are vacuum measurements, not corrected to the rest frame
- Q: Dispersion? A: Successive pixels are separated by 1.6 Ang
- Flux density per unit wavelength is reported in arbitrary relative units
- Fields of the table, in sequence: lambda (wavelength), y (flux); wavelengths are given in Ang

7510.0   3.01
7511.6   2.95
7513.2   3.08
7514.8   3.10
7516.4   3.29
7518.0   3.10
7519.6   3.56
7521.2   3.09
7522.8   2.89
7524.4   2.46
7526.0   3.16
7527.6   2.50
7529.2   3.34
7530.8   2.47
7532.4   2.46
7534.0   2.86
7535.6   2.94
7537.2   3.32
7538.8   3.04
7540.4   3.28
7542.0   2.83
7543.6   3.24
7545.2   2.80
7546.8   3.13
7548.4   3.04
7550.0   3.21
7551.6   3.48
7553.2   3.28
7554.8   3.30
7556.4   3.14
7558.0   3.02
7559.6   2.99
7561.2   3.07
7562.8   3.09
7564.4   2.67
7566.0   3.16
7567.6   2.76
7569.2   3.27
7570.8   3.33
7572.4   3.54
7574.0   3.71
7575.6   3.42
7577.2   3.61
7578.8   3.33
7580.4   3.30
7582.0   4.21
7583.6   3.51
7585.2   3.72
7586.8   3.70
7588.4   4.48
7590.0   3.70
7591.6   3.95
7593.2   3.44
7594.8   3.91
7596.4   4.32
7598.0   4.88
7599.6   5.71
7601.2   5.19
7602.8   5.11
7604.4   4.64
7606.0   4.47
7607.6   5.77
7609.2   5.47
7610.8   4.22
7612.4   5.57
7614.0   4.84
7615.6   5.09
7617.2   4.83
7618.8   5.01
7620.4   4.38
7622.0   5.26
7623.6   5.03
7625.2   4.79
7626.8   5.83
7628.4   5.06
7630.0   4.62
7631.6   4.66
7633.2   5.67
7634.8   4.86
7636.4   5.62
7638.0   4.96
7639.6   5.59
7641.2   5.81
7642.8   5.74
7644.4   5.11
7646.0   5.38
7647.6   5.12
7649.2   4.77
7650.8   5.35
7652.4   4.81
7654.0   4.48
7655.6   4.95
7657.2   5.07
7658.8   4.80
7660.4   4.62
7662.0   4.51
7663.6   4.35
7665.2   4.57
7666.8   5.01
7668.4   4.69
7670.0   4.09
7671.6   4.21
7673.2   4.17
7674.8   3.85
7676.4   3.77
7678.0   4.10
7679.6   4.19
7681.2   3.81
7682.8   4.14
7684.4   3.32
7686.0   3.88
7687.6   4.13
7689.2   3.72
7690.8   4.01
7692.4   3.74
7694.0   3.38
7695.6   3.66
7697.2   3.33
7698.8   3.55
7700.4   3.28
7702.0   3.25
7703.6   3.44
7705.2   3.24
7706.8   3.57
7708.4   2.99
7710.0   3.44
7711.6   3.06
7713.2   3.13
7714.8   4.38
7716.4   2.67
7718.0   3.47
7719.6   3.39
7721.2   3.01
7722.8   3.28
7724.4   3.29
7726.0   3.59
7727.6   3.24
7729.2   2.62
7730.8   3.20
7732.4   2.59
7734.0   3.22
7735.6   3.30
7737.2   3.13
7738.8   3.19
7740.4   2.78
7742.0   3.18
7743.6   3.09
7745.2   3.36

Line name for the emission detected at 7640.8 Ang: Mg II 2798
